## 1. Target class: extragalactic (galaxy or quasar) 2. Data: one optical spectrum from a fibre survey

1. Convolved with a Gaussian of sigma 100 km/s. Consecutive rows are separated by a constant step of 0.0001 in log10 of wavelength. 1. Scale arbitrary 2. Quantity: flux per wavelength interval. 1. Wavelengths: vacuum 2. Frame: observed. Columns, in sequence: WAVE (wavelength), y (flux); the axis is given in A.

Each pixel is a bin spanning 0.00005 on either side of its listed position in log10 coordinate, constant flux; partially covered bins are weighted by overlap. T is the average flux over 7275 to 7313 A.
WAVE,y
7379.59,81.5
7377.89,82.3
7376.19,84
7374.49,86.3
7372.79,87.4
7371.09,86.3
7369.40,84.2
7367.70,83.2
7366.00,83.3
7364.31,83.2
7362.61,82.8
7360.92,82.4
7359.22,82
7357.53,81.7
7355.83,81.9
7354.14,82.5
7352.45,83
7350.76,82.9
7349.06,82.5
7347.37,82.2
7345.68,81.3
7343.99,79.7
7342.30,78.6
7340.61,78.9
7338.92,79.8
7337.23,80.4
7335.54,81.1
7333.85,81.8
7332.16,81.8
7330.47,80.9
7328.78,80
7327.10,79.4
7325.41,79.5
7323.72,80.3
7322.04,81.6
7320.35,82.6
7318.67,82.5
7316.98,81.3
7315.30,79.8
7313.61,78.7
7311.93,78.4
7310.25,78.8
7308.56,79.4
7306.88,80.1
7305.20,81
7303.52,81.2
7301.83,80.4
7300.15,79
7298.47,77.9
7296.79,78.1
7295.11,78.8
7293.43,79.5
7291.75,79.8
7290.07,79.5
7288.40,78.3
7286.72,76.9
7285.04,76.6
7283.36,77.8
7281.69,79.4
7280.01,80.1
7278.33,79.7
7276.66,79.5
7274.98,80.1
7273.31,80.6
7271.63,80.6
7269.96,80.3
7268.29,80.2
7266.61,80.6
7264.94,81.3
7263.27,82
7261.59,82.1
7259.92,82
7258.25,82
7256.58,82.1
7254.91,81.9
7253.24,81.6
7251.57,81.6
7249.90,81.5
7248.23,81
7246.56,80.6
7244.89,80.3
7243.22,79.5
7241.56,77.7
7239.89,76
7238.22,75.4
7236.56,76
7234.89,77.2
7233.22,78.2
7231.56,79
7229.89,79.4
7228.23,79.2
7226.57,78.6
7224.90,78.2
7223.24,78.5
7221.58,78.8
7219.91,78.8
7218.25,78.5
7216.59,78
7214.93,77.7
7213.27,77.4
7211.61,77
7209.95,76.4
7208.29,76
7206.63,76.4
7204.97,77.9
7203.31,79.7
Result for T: 79.1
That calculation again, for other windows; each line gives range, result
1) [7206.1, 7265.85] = 79.1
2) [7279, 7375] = 80.8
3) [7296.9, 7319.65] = 79.8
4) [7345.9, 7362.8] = 82.4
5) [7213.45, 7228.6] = 78.4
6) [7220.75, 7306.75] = 79.6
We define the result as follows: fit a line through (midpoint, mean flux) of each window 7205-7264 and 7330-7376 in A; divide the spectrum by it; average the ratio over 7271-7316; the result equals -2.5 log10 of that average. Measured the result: 0.02 mag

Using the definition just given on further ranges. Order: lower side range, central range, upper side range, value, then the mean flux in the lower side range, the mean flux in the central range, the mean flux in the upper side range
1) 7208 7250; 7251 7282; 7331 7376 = -0.02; 78.2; 80.9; 82.4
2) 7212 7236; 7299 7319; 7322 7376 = 0.01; 78.3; 79.9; 82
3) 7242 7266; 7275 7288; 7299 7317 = 0.03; 81.3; 78.6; 79.7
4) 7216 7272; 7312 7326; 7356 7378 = 0.02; 79.7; 80.7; 83.7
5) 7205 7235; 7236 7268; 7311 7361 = -0.02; 78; 80.3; 81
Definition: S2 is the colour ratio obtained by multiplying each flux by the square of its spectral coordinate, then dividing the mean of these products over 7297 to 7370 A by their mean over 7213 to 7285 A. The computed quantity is 1.04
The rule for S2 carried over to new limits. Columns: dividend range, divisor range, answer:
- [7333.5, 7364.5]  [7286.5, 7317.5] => 1.04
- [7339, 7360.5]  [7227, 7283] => 1.04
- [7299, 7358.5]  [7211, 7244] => 1.06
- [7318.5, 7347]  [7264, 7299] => 1.03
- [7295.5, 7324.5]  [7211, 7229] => 1.05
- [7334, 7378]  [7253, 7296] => 1.05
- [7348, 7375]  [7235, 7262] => 1.08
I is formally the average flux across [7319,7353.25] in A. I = 80.9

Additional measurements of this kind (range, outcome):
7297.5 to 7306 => 79.8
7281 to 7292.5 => 78.4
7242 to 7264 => 81.3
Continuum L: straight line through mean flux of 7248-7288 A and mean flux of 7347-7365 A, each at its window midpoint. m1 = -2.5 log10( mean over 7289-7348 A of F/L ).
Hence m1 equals 0.02 mag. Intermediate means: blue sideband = 80.4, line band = 80.1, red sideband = 82.5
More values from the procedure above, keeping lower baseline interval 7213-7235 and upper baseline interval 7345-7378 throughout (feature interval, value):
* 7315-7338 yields 0.01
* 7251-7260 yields -0.03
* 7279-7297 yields 0.03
